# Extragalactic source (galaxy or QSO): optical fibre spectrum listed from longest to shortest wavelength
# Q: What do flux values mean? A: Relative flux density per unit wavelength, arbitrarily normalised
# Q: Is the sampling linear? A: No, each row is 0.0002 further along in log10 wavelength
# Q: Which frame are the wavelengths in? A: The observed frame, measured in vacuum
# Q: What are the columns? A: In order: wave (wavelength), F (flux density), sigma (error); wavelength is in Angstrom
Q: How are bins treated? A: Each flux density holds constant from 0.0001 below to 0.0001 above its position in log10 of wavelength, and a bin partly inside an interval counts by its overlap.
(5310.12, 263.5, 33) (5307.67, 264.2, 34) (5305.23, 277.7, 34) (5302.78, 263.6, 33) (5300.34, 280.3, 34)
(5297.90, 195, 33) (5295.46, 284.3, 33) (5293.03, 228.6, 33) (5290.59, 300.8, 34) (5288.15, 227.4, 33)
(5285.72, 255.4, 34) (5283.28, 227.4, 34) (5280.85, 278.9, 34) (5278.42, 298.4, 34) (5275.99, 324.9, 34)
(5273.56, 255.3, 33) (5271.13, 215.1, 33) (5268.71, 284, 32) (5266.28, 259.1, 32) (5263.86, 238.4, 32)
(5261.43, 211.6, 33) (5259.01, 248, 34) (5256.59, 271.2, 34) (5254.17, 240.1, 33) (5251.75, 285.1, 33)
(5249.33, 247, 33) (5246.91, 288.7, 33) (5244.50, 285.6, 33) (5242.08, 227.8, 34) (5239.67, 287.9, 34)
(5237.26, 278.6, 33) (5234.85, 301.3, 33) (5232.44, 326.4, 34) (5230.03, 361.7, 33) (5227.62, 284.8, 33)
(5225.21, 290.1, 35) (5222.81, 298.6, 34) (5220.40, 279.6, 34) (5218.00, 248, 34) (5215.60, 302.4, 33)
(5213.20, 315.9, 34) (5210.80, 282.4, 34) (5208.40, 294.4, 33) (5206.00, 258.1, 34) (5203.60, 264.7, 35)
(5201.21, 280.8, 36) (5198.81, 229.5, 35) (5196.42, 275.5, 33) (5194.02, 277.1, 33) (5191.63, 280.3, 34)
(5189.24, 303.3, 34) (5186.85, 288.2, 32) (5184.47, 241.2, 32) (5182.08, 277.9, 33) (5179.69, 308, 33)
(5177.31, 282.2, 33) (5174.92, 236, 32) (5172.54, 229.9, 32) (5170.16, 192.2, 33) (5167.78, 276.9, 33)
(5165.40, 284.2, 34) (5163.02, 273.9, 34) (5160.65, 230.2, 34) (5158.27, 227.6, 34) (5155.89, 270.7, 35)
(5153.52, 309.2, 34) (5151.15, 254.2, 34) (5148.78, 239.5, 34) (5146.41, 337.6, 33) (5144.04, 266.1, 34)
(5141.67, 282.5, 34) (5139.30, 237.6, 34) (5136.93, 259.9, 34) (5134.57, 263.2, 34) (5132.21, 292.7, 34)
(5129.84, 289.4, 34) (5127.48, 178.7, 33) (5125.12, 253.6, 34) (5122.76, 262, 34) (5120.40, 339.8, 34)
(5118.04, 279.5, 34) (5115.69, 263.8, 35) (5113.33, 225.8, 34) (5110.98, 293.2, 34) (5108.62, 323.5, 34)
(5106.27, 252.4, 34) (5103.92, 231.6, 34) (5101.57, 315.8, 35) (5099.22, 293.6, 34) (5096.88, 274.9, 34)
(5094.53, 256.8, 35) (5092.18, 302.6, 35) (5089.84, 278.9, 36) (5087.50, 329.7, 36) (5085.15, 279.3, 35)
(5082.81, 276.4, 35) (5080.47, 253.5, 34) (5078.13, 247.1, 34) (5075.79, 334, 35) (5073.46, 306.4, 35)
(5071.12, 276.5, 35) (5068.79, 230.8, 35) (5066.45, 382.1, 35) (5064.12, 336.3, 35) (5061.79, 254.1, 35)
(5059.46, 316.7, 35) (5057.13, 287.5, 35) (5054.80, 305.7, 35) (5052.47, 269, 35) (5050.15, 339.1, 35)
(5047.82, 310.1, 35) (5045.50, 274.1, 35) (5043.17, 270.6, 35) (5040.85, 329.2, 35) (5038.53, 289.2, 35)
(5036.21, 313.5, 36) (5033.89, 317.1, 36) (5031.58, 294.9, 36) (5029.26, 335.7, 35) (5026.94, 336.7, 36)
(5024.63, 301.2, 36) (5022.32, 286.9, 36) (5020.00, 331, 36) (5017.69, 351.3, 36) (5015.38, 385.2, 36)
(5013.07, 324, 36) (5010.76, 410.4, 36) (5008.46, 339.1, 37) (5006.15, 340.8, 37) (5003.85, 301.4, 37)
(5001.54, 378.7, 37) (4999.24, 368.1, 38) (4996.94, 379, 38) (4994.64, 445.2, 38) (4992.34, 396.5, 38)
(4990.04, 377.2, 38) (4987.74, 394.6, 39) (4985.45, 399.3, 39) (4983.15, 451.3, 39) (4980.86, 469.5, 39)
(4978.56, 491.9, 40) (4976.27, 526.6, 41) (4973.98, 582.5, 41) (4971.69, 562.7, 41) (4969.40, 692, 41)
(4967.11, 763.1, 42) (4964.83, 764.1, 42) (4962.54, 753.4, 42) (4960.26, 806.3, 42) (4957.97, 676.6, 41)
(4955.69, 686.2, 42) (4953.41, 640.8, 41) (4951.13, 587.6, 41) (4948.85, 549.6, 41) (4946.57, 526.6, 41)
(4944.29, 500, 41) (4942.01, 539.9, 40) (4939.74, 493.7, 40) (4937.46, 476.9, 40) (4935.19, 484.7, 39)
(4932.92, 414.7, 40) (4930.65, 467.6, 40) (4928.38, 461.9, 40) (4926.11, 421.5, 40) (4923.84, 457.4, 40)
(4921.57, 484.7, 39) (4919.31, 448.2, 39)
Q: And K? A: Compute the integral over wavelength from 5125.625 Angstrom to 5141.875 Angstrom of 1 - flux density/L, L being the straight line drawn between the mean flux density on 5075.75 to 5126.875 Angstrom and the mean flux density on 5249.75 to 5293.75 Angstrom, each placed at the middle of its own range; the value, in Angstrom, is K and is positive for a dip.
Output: 1.1 Angstrom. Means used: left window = 278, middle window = 256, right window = 258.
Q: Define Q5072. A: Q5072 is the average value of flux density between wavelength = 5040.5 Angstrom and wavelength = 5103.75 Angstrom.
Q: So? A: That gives 292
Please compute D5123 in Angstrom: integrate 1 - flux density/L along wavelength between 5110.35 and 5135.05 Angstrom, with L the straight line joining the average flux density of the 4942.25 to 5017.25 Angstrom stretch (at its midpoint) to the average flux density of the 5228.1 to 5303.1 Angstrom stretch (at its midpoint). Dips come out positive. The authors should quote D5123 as 7.7 Angstrom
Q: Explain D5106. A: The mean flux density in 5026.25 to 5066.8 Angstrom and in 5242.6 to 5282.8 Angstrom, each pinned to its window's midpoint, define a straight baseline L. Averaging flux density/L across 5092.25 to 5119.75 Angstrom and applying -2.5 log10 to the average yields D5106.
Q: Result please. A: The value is 0.07 mag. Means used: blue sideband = 307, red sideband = 263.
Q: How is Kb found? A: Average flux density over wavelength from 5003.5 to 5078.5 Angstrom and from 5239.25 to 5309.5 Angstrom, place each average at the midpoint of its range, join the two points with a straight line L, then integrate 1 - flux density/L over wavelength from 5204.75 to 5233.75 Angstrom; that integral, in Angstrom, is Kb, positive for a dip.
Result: -2.4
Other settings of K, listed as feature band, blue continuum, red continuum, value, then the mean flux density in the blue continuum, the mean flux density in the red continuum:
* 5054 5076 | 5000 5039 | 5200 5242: 1.5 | 333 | 290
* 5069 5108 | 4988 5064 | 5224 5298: 4.1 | 331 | 269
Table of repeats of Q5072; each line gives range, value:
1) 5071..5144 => 276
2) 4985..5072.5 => 330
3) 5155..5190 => 261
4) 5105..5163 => 268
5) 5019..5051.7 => 309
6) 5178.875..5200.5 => 275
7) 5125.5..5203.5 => 265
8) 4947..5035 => 468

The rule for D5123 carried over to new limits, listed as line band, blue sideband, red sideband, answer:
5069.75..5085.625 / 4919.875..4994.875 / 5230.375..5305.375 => 5.6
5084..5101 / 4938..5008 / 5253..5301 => 5.3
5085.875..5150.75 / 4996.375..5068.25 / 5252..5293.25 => 5.4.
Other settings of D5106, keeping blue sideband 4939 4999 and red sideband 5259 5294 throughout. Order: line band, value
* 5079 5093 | 0.47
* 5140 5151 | 0.35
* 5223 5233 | -0.03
